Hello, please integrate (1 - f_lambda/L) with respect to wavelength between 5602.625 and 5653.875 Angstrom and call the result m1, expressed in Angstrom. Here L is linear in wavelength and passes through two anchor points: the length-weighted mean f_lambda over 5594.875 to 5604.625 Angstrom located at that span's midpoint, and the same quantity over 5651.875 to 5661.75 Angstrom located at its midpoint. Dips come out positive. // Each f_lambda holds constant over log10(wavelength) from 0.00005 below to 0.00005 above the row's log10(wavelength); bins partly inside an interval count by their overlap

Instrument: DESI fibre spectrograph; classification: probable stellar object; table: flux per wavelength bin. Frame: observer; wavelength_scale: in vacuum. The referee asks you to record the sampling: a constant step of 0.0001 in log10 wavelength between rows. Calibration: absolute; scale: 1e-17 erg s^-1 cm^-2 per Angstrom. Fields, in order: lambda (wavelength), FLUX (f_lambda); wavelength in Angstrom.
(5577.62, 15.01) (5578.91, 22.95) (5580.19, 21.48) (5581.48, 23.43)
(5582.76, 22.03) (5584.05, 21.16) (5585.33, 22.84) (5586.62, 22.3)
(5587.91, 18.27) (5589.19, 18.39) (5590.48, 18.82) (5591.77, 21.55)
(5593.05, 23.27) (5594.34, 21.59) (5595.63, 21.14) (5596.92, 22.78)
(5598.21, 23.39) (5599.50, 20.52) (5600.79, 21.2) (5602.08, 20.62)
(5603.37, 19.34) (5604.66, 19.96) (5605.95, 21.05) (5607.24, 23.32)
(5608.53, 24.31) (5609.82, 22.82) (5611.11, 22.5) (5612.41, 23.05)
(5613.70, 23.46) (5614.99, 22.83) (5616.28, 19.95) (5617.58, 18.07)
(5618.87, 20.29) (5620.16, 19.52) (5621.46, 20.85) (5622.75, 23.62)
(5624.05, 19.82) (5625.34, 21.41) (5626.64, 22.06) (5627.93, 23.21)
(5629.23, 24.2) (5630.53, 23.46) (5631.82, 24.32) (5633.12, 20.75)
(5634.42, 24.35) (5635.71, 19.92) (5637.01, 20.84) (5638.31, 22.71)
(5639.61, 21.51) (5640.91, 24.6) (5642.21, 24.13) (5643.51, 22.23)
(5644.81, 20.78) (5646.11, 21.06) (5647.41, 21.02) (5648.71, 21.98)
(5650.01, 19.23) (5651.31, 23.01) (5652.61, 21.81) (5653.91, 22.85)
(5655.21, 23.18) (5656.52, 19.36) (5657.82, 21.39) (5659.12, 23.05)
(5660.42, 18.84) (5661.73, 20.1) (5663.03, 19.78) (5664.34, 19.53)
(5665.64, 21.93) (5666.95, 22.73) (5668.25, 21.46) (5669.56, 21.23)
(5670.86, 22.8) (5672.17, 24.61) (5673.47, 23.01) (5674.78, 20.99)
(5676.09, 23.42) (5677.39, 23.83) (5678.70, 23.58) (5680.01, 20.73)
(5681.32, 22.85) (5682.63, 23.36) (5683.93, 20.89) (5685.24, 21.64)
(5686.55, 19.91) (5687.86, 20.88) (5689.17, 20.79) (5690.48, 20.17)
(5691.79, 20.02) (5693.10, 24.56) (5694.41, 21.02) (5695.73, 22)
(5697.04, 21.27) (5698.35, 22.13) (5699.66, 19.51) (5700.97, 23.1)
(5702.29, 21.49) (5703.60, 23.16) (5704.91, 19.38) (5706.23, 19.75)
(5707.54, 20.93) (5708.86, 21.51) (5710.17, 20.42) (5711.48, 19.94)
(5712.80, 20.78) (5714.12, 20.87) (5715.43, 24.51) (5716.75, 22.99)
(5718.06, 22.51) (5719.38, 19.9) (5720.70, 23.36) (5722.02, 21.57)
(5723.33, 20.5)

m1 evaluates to -1.41 Angstrom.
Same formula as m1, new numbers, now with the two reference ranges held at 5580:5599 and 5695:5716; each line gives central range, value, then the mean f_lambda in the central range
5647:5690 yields -0.7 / 21.7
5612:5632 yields -0.4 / 21.8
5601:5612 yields -0.1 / 21.7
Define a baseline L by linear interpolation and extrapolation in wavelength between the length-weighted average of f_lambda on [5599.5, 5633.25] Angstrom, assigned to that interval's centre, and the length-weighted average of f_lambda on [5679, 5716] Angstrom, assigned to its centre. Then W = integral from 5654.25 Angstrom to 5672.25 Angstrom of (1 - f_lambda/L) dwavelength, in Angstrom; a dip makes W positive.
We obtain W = 0.1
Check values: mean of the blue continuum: 21.8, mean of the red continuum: 21.4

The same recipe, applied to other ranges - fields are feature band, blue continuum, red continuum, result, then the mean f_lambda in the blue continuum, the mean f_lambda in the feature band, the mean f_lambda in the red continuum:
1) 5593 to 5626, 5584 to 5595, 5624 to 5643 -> 0.2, 20.9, 21.5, 22.6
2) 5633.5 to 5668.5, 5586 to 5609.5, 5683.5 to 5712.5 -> -0.7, 21.2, 21.6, 21.1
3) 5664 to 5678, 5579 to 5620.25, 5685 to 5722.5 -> -0.6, 21.5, 22.4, 21.4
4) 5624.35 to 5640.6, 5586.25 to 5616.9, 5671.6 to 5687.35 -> -0.4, 21.5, 22.4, 22.4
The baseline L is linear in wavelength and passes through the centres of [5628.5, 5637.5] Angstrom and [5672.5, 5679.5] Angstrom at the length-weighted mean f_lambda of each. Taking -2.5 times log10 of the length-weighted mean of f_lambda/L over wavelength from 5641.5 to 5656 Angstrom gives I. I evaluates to 0.04 mag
